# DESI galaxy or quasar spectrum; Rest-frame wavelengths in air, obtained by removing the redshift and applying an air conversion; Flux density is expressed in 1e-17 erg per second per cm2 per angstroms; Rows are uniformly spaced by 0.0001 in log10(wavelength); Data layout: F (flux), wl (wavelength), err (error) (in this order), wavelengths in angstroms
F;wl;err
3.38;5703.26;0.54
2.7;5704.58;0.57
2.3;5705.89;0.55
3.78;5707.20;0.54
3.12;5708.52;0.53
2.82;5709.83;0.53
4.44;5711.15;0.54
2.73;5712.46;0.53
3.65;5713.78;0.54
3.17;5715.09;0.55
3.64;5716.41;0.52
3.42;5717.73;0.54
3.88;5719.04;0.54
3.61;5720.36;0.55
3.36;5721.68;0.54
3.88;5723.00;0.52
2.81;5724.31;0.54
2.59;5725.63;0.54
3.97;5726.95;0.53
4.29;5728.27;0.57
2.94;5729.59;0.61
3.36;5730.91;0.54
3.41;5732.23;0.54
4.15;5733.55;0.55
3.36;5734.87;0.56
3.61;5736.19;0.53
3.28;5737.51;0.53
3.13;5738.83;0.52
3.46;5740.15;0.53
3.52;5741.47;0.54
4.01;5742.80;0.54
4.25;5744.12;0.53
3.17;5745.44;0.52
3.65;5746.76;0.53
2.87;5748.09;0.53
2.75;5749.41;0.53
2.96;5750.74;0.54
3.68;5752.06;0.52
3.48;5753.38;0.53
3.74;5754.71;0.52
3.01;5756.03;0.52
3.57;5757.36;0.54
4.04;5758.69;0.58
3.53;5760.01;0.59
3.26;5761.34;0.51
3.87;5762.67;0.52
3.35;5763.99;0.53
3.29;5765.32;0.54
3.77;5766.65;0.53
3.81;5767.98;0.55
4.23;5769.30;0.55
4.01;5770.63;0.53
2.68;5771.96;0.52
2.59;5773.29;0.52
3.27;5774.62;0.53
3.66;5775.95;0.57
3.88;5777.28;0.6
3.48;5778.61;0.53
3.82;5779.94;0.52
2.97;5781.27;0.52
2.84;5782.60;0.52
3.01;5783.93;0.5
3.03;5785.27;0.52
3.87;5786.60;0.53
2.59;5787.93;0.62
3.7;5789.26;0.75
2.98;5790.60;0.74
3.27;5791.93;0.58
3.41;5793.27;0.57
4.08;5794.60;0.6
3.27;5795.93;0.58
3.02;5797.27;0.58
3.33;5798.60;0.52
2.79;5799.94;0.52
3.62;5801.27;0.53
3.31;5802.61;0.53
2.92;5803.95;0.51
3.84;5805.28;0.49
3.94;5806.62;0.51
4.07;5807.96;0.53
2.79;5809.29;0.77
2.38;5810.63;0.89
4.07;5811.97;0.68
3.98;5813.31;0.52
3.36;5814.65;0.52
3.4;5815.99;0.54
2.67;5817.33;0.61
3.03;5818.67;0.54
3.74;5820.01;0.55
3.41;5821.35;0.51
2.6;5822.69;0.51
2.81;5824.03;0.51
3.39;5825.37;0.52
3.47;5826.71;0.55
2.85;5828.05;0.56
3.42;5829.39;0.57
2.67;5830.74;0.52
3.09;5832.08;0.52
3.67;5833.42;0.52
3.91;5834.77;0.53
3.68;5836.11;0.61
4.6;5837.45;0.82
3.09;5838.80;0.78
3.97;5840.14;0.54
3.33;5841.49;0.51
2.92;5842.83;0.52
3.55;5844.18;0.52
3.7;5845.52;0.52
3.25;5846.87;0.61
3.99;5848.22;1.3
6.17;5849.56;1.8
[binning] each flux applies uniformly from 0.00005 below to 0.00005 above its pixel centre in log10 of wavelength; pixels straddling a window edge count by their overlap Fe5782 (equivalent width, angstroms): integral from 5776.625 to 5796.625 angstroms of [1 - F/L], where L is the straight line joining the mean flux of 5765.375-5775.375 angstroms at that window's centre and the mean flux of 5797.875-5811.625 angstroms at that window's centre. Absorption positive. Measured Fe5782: 0.3 angstroms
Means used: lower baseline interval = 3.47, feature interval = 3.35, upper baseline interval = 3.32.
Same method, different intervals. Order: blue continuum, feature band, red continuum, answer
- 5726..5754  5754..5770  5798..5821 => -0.8 angstroms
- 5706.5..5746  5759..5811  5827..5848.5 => 1.5 angstroms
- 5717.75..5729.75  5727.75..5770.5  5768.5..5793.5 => -1.3 angstroms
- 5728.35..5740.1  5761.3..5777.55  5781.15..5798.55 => -0.9 angstroms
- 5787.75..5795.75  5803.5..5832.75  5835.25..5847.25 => 1.8 angstroms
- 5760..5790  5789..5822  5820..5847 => 0.2 angstroms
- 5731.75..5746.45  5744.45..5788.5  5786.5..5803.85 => 0.6 angstroms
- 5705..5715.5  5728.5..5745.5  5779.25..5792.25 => -1.6 angstroms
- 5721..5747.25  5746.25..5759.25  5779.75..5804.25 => 0.2 angstroms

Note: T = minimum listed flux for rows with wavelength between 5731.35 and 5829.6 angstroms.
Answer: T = 2.38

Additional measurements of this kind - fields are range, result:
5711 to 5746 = 2.59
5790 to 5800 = 2.79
